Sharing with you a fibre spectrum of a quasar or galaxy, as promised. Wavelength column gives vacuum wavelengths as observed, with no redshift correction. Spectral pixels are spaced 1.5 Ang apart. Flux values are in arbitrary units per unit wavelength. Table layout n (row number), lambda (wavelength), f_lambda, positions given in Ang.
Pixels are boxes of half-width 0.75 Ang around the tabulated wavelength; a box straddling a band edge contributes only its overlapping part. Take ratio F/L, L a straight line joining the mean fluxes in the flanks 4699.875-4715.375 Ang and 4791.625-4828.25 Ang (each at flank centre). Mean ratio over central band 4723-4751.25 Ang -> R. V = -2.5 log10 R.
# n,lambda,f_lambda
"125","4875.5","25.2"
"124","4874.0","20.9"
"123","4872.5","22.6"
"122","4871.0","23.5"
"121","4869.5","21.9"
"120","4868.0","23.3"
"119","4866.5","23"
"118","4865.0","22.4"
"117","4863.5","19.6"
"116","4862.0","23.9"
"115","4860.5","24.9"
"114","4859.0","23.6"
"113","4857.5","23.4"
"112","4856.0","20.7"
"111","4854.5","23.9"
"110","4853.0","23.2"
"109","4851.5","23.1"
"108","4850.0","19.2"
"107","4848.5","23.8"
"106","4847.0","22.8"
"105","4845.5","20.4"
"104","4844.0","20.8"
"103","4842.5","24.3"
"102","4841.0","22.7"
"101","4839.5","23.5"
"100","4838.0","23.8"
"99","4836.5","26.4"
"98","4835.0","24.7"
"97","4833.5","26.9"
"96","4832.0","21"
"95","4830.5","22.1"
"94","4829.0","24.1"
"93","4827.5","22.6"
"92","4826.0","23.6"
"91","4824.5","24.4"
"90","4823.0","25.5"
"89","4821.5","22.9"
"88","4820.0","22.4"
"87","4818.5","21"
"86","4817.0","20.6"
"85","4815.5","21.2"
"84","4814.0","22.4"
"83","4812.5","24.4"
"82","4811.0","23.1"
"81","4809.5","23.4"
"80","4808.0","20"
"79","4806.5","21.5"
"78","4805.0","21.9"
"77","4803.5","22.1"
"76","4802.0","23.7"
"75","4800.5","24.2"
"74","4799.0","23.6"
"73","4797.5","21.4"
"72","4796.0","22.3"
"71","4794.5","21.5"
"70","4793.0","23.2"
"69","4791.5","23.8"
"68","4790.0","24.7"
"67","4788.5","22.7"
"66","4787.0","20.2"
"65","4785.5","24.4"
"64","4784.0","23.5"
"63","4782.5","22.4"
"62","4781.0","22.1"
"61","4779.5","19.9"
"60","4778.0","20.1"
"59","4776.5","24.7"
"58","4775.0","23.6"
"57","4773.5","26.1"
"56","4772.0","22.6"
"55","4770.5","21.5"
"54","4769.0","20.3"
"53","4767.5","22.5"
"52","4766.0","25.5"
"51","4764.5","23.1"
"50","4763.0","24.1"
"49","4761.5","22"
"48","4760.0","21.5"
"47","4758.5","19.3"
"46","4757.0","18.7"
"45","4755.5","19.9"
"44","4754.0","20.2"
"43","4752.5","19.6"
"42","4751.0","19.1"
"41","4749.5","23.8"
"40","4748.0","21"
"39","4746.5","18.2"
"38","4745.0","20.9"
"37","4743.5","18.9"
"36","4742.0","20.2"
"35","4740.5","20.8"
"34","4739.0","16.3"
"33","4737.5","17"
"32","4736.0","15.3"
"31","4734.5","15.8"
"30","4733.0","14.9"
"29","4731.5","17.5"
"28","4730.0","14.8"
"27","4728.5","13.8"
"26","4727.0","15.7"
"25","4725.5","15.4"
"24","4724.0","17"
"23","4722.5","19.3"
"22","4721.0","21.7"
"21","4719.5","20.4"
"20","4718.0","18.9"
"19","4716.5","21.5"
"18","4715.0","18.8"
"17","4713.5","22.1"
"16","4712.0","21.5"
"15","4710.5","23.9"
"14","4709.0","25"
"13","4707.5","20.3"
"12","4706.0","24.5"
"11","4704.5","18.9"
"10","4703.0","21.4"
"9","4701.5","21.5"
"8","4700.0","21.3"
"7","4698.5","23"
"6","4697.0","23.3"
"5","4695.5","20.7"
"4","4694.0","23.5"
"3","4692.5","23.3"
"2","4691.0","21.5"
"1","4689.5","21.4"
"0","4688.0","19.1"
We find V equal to 0.240 mag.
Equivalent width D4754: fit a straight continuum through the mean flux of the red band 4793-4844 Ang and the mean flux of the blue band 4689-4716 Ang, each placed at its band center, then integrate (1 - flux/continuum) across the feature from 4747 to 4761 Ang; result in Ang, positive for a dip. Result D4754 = 1.3 Ang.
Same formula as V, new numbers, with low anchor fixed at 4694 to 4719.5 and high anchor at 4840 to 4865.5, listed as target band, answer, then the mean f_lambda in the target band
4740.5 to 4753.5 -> 0.09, 20.2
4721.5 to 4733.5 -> 0.32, 16.2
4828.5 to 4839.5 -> -0.08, 24.1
